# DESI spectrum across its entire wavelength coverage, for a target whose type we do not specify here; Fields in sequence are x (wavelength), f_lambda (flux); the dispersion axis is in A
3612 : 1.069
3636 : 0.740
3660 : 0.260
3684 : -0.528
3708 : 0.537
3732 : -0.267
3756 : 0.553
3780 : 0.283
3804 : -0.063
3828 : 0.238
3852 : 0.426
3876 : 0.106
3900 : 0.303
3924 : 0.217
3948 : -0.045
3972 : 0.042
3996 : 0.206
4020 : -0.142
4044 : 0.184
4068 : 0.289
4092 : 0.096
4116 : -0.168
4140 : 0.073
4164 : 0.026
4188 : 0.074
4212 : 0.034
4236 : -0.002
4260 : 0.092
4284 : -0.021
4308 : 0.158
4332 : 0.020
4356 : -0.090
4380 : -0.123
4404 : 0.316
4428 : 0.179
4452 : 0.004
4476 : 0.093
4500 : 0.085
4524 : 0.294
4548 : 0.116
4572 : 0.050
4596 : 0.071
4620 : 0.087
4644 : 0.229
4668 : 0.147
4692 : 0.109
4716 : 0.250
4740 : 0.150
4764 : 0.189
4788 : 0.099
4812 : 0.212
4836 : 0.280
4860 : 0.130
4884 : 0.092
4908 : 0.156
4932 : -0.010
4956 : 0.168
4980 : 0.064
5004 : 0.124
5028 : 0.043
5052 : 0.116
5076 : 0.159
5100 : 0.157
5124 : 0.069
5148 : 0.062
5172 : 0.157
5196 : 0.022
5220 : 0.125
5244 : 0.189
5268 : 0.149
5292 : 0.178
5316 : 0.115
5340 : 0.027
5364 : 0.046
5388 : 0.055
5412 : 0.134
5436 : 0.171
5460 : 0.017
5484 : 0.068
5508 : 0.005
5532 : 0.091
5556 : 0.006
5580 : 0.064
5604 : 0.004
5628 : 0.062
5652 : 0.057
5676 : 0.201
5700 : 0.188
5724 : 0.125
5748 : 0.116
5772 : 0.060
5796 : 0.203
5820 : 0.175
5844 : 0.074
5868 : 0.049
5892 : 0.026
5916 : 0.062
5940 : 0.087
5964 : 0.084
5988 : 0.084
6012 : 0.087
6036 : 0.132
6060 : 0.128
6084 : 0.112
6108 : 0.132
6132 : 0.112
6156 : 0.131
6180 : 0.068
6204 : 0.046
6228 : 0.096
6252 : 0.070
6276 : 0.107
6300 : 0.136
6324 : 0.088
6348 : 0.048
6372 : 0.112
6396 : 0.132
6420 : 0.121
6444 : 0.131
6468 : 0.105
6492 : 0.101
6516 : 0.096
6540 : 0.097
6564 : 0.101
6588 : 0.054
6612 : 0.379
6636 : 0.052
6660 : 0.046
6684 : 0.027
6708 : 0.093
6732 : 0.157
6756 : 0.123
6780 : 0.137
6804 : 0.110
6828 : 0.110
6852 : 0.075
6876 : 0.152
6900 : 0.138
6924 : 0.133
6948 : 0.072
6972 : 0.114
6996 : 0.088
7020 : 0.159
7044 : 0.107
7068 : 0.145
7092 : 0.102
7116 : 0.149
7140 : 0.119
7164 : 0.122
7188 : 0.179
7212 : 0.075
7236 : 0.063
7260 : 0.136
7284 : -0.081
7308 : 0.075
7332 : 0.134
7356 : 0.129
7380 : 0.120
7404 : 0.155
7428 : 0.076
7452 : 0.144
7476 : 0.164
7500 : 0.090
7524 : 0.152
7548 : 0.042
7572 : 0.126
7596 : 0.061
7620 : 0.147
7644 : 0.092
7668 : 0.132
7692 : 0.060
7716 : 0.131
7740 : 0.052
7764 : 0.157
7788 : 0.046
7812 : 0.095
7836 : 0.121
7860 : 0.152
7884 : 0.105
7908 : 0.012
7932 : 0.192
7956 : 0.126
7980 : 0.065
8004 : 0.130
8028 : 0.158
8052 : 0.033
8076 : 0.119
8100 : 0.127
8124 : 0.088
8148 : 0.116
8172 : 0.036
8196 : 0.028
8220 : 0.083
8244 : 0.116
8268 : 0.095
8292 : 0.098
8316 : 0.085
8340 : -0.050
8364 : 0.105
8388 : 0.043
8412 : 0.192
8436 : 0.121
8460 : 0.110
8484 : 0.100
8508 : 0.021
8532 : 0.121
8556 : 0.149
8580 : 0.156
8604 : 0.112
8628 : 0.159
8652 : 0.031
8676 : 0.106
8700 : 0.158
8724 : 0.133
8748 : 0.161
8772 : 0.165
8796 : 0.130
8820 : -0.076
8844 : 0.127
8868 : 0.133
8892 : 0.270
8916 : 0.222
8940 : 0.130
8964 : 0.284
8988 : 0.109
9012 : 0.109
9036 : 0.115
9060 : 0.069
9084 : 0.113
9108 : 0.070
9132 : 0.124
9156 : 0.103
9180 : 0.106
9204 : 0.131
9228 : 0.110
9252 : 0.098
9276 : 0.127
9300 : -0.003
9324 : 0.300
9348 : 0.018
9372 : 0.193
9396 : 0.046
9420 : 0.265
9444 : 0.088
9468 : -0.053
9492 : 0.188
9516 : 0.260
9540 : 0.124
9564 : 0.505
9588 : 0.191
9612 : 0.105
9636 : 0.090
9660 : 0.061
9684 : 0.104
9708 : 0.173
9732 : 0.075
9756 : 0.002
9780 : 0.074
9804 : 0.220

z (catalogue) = 0.775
